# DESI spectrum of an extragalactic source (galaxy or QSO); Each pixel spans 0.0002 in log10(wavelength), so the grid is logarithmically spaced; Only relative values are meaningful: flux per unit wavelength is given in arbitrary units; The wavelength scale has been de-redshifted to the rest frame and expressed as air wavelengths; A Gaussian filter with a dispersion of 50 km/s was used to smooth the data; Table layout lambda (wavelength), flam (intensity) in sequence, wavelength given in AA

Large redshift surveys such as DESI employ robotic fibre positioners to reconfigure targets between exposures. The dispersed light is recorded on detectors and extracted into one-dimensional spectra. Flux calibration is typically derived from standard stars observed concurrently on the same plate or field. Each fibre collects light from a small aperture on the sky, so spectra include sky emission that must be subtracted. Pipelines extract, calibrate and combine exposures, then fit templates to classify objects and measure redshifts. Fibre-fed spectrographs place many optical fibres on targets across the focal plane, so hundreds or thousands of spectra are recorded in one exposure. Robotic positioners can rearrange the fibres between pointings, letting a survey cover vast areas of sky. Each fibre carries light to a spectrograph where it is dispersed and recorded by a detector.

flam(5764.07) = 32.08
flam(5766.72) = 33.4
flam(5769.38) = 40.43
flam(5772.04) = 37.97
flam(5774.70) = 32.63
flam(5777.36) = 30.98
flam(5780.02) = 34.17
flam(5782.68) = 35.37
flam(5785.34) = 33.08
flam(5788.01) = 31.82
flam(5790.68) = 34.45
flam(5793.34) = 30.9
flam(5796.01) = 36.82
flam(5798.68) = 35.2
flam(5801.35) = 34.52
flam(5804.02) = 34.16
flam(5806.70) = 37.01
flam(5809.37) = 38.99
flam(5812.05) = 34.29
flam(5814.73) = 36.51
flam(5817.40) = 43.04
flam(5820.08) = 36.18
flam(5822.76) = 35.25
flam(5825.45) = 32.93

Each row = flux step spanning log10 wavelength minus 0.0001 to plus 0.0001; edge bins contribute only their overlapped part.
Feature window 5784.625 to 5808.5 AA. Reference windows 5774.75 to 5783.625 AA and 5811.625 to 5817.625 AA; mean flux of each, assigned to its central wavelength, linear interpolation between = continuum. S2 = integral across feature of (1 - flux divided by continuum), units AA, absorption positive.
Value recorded 0.7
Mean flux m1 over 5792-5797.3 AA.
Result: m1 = 33.9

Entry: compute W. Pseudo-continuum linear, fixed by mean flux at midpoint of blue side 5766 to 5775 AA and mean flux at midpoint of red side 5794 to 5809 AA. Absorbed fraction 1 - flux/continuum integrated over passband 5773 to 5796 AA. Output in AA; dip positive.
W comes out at 1.9 AA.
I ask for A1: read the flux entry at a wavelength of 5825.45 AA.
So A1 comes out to 32.93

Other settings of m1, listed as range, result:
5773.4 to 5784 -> 33.3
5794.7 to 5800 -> 36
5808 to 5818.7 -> 38.2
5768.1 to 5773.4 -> 39.1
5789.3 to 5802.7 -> 34.4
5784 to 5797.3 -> 33.4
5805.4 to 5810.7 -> 38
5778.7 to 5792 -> 33.8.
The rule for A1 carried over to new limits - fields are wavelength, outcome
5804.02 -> 34.16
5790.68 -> 34.45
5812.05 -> 34.29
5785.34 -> 33.08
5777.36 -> 30.98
